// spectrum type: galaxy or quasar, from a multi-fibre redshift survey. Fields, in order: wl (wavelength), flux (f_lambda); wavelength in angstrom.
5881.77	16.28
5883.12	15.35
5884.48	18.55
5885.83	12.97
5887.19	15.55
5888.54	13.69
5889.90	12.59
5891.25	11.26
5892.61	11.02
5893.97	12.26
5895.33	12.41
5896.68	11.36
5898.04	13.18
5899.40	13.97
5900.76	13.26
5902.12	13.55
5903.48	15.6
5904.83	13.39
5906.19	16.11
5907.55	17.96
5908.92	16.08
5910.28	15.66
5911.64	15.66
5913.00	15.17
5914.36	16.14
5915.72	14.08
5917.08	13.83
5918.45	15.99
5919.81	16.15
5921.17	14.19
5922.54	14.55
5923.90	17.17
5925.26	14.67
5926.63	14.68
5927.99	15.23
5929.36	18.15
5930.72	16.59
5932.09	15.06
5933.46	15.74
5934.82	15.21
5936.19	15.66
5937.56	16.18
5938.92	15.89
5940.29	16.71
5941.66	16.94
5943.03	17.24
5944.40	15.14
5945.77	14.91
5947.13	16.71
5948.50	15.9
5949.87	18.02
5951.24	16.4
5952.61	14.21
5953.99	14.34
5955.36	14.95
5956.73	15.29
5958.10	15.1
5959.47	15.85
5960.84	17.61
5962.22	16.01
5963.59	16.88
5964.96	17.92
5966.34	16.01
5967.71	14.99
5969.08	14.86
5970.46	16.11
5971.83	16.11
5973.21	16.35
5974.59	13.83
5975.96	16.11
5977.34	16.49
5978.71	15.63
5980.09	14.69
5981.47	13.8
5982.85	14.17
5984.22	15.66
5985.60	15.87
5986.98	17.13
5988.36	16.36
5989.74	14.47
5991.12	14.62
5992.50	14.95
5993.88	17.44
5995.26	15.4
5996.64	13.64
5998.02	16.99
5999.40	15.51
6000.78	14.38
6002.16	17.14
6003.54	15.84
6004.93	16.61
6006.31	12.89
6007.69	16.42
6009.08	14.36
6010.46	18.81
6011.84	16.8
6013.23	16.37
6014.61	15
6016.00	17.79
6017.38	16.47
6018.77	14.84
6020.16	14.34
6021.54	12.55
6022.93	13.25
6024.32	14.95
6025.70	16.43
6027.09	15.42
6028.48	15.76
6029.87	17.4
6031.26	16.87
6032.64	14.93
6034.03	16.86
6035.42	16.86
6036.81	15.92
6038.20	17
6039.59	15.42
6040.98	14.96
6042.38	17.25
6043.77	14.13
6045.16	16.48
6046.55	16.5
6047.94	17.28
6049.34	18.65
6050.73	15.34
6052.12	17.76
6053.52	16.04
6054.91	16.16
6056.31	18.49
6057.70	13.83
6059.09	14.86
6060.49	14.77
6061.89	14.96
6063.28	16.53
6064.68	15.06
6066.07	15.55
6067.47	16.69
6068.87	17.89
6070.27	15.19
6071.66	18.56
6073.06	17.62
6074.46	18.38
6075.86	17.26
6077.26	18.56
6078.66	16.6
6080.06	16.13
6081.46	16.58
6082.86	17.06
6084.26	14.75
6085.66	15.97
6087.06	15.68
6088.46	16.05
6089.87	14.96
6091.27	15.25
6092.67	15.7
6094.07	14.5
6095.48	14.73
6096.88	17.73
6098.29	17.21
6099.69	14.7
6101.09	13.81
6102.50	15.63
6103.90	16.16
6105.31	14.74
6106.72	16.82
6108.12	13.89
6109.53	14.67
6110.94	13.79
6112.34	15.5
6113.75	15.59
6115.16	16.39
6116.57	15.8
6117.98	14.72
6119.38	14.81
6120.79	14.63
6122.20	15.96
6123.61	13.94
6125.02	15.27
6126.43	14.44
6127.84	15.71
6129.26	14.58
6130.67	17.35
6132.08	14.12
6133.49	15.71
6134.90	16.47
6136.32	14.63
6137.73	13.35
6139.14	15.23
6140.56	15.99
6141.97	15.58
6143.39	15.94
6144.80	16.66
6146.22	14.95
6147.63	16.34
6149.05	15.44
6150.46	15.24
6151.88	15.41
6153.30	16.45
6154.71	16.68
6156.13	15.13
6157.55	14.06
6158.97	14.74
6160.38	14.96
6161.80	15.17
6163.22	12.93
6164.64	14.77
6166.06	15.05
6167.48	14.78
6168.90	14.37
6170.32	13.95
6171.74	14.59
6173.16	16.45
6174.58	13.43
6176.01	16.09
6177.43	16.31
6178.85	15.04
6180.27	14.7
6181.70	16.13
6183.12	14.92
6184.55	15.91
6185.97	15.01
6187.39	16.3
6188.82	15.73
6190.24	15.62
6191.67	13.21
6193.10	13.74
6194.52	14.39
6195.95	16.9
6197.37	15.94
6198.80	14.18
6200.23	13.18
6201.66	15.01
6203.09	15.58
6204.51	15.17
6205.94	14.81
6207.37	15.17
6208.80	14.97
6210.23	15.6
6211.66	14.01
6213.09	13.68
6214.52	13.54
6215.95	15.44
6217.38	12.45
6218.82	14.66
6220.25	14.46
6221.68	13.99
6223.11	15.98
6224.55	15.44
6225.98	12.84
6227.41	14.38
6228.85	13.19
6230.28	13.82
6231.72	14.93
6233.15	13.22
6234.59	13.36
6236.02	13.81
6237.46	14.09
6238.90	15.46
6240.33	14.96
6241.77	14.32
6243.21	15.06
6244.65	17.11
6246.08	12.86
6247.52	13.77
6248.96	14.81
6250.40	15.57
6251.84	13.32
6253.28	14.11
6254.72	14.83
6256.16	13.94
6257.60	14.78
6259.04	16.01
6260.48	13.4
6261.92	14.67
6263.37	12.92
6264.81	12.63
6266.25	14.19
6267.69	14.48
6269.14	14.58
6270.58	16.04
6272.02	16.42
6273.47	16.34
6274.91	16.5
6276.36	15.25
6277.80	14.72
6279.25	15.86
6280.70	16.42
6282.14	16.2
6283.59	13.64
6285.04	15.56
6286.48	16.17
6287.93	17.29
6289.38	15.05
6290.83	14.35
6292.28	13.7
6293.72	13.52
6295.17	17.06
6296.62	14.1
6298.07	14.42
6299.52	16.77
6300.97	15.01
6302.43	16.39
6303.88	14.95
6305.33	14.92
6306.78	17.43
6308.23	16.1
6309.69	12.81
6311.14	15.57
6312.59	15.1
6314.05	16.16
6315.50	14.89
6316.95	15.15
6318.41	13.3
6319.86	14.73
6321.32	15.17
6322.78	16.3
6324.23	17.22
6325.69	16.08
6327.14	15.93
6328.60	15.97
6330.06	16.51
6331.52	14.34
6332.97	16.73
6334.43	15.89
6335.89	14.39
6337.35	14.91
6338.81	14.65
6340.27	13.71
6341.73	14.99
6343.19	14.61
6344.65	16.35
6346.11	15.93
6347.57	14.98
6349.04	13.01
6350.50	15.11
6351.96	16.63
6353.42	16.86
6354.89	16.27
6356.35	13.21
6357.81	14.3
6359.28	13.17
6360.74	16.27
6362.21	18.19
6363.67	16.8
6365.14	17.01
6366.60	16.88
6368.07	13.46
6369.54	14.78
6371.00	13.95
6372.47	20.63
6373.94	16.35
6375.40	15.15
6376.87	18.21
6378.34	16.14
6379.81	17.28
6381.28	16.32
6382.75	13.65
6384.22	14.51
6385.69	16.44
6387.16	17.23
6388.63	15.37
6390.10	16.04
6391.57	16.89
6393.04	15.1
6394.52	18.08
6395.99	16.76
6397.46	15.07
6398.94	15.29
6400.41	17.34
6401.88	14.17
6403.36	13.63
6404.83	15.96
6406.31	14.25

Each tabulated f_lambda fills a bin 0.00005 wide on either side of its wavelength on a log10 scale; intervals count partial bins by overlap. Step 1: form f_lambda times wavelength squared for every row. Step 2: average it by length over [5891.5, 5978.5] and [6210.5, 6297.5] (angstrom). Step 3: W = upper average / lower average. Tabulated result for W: 1.06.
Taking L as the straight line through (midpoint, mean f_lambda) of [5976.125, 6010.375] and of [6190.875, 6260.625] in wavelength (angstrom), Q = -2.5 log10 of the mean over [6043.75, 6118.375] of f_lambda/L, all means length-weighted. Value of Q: -0.06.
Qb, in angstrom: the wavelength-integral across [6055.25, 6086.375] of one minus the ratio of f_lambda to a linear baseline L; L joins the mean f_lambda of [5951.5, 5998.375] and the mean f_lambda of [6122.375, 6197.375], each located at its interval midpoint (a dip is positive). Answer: -2.1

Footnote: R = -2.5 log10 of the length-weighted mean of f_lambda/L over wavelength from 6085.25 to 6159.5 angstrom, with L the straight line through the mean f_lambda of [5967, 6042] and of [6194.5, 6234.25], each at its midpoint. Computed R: -0.03 mag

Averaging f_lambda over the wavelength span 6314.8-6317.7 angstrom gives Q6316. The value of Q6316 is 15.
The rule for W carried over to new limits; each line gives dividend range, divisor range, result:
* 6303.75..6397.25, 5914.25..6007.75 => 1.13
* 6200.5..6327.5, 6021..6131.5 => 1.00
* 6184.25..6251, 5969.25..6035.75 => 1.00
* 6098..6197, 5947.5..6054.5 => 1.01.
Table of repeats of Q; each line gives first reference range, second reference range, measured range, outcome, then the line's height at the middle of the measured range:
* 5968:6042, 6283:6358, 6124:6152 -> 0.01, 15.5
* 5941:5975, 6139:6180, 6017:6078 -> -0.04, 15.6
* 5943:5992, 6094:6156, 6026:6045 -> -0.04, 15.6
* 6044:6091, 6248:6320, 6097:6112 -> 0.06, 16.2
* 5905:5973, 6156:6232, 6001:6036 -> -0.02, 15.5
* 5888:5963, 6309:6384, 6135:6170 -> 0.01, 15.3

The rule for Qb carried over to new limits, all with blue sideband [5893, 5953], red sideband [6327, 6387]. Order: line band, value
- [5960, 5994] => -0.9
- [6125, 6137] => 0.1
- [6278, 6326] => 0.7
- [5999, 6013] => -0.5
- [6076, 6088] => -0.8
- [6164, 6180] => 0.5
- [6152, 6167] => 0.5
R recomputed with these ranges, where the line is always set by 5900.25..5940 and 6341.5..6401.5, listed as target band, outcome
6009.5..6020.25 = -0.056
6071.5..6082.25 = -0.118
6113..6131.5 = 0.023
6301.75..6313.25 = 0.027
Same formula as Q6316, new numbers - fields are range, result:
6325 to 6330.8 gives 16.1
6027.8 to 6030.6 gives 16.6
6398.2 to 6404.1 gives 15.1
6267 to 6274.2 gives 15.6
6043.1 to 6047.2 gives 15.7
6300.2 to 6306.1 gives 15.3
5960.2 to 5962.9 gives 16.8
